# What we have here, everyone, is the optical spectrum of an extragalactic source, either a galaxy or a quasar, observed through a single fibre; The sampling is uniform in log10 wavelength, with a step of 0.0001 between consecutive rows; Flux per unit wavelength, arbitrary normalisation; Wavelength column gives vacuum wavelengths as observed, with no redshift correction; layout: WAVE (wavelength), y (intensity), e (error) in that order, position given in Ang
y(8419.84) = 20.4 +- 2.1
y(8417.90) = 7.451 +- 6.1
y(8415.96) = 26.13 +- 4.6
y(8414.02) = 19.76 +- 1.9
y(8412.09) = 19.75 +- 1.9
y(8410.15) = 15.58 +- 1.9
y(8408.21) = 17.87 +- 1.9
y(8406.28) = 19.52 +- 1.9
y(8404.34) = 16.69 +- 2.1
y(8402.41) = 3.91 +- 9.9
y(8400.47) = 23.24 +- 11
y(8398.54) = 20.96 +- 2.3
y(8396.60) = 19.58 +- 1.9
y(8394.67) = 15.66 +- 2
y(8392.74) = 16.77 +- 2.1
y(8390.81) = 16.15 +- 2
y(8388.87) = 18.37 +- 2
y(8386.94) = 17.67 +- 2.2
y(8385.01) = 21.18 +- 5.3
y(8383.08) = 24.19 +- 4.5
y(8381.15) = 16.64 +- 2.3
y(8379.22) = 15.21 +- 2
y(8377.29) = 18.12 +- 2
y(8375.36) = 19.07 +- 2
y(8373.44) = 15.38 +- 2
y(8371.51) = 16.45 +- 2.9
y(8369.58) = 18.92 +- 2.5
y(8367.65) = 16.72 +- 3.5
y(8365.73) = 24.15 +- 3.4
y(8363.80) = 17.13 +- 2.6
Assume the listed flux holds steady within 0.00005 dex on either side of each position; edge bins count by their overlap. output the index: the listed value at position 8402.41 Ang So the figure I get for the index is 3.91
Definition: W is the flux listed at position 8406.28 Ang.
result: 19.52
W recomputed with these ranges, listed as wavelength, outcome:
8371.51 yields 16.45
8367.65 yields 16.72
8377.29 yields 18.12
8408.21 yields 17.87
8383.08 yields 24.19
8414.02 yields 19.76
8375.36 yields 19.07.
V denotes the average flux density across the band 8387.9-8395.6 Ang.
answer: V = 16.7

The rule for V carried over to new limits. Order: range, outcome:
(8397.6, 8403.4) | 16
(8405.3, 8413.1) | 18.2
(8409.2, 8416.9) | 20.3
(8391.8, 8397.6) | 17.4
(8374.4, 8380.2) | 17.5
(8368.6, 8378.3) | 17.6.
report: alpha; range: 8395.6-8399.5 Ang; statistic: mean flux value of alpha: 20.2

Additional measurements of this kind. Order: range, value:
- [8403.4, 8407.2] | 18.1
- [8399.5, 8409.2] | 16.3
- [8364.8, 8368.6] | 20.5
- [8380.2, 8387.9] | 19.9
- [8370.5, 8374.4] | 16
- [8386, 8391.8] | 17.4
